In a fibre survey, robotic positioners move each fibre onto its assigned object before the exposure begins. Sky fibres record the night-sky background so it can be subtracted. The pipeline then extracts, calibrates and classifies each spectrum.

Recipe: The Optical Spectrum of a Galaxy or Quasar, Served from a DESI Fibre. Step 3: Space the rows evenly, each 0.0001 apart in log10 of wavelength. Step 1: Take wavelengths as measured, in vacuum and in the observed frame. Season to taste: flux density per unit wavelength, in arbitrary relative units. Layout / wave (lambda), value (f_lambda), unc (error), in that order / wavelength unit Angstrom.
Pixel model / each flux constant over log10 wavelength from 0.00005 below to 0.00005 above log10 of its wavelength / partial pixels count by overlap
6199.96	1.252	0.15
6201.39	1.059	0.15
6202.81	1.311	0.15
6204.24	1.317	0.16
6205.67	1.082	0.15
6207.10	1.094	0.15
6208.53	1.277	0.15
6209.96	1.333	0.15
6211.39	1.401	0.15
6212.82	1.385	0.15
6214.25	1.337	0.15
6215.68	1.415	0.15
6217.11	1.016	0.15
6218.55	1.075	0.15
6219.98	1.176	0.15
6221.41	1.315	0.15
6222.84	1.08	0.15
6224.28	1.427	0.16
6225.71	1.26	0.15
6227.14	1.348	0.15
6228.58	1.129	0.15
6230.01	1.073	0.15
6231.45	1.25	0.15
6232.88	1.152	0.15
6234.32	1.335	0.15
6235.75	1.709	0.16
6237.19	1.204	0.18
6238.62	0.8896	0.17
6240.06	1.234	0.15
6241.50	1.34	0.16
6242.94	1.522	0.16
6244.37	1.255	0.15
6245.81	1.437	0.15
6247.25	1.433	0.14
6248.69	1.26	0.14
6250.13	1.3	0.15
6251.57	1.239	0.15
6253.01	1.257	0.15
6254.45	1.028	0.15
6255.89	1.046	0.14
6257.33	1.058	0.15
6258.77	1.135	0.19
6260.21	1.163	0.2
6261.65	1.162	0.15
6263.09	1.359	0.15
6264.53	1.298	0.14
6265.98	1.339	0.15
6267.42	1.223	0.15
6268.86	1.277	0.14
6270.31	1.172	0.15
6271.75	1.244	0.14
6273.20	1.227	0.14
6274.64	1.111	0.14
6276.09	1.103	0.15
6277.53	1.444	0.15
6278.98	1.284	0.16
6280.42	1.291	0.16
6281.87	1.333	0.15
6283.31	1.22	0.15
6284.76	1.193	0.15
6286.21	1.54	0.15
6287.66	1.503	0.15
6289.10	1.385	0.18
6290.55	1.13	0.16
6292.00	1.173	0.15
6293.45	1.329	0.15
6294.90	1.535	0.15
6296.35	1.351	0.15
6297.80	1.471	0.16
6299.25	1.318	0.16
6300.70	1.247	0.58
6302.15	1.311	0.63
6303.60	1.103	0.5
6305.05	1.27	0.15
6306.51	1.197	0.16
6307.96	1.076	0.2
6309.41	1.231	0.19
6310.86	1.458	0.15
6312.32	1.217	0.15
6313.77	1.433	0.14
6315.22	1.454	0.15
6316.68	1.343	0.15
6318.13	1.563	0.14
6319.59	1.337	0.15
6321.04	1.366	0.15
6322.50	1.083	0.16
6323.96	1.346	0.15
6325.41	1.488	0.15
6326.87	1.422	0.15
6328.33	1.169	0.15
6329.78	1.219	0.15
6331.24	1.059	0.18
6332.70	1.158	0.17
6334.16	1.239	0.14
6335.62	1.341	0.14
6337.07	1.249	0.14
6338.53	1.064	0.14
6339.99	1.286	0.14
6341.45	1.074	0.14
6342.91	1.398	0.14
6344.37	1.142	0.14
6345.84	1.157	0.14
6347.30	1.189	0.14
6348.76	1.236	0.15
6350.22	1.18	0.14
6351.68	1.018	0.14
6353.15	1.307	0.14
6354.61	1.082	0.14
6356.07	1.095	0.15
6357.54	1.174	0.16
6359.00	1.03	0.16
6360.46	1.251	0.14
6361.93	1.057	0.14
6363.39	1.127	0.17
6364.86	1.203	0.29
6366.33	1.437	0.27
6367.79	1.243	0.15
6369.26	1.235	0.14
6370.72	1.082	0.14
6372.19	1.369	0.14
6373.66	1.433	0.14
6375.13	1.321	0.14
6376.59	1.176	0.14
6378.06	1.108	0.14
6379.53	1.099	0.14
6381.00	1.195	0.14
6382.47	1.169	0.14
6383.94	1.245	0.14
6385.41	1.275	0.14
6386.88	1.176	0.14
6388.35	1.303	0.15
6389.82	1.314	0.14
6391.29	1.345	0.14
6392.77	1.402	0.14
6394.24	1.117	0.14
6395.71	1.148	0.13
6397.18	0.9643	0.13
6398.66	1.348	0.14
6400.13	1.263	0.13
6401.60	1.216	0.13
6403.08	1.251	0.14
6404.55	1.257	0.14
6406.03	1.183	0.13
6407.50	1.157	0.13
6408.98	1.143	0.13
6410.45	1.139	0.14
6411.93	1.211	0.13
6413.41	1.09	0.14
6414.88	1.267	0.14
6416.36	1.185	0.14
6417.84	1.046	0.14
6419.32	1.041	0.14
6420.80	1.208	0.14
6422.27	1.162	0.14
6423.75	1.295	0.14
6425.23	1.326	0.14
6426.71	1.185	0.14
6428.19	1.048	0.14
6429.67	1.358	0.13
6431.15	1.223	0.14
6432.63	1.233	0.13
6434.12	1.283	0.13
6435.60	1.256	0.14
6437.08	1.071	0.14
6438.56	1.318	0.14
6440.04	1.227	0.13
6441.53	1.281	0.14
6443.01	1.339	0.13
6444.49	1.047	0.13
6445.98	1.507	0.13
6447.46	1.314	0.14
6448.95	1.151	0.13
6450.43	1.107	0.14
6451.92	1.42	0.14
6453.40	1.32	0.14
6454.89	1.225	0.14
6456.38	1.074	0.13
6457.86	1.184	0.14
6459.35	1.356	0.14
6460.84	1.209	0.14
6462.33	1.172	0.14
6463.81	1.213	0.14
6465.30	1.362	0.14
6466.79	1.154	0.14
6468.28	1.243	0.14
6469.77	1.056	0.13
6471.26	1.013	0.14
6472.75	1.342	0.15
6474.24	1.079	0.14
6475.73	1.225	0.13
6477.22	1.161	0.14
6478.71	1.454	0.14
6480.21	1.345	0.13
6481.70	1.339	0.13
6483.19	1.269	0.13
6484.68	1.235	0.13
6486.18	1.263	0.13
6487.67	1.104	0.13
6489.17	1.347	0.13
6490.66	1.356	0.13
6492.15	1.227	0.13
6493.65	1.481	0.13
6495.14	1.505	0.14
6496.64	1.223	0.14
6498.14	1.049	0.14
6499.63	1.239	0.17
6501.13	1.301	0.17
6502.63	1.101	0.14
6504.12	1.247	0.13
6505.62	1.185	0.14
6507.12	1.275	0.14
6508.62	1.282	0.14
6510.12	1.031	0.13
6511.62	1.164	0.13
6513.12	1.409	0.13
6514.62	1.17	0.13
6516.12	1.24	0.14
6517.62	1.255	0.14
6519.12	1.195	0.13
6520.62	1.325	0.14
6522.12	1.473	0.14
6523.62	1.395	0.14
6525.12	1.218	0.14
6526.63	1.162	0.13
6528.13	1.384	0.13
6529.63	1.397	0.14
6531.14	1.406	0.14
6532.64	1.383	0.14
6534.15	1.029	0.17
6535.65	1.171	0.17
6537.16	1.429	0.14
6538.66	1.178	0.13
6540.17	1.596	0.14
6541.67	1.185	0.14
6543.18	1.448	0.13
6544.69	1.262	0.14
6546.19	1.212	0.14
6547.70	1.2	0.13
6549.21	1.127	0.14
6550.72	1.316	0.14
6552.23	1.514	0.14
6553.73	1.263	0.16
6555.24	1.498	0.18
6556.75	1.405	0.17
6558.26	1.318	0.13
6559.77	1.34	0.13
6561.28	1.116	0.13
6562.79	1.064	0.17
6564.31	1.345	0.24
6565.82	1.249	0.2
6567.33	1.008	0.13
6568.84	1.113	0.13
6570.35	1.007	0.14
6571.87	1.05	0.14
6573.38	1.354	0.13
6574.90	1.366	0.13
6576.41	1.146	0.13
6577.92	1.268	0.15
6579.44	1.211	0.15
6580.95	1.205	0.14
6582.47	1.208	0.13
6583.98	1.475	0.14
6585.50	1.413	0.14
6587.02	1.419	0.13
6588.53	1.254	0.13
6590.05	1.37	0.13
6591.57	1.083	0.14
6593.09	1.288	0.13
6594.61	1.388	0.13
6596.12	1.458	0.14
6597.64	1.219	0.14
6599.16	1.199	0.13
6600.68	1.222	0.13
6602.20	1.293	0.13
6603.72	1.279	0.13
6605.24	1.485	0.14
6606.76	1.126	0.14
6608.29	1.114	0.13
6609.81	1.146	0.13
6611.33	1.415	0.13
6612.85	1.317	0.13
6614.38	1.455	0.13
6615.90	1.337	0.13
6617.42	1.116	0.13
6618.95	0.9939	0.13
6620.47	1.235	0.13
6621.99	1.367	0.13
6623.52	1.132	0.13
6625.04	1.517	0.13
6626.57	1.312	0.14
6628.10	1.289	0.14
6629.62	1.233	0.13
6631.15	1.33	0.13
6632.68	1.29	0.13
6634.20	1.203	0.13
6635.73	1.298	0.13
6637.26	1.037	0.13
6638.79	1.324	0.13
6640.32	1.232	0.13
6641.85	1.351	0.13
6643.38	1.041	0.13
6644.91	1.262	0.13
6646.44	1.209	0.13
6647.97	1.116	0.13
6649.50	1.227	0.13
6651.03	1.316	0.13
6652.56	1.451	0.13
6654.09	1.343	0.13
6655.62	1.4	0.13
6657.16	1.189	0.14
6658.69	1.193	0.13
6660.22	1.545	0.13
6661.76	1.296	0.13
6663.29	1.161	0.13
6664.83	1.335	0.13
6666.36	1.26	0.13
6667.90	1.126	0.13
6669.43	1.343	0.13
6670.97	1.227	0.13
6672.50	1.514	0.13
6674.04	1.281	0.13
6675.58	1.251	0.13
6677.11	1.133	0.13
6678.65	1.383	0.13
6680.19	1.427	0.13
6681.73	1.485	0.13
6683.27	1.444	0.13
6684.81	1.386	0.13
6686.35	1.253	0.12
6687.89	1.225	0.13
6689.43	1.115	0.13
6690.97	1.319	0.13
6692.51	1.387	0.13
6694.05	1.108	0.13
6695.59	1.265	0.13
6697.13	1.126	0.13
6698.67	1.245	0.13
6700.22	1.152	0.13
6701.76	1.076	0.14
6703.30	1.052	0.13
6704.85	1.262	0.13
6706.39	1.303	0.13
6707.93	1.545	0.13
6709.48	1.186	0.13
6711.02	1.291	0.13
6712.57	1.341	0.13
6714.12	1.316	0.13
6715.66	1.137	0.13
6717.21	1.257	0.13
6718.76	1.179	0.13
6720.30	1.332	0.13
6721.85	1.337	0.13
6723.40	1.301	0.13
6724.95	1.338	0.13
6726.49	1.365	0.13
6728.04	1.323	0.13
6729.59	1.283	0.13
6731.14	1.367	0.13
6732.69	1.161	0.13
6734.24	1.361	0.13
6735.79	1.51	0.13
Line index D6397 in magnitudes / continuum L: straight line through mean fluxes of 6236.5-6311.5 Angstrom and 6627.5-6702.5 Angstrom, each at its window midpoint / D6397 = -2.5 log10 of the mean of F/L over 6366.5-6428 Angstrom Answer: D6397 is 0.046 mag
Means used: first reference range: 1.26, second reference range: 1.27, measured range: 1.21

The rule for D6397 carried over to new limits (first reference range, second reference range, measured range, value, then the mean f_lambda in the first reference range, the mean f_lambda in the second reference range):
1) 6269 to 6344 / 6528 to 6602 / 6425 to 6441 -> 0.05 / 1.28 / 1.28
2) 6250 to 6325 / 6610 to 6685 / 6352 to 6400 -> 0.06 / 1.28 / 1.29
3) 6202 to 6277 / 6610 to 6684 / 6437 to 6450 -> 0.01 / 1.24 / 1.29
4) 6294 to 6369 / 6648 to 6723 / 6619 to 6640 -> 0.01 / 1.25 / 1.28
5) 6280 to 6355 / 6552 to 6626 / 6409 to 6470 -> 0.05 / 1.28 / 1.27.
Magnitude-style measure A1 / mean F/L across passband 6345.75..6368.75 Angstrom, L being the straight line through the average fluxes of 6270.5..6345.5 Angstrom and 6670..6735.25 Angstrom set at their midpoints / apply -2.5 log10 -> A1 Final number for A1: 0.10 mag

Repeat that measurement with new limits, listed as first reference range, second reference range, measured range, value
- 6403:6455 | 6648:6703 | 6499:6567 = -0.03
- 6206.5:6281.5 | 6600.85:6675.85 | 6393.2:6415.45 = 0.06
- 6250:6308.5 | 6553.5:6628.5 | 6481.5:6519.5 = 0.01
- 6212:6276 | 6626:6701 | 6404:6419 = 0.08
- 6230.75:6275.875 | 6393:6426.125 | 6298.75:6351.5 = -0.04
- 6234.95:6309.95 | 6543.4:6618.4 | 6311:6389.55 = 0.03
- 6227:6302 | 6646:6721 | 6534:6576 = 0.01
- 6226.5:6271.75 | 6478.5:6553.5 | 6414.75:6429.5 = 0.08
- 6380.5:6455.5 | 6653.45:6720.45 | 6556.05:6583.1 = 0.04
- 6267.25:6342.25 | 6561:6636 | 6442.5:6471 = 0.03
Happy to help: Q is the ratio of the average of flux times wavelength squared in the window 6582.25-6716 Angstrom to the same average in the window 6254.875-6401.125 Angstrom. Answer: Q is 1.1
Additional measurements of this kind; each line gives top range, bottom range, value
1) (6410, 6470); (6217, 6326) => 1.01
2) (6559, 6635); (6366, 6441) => 1.10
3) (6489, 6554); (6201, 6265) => 1.13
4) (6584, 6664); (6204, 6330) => 1.12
